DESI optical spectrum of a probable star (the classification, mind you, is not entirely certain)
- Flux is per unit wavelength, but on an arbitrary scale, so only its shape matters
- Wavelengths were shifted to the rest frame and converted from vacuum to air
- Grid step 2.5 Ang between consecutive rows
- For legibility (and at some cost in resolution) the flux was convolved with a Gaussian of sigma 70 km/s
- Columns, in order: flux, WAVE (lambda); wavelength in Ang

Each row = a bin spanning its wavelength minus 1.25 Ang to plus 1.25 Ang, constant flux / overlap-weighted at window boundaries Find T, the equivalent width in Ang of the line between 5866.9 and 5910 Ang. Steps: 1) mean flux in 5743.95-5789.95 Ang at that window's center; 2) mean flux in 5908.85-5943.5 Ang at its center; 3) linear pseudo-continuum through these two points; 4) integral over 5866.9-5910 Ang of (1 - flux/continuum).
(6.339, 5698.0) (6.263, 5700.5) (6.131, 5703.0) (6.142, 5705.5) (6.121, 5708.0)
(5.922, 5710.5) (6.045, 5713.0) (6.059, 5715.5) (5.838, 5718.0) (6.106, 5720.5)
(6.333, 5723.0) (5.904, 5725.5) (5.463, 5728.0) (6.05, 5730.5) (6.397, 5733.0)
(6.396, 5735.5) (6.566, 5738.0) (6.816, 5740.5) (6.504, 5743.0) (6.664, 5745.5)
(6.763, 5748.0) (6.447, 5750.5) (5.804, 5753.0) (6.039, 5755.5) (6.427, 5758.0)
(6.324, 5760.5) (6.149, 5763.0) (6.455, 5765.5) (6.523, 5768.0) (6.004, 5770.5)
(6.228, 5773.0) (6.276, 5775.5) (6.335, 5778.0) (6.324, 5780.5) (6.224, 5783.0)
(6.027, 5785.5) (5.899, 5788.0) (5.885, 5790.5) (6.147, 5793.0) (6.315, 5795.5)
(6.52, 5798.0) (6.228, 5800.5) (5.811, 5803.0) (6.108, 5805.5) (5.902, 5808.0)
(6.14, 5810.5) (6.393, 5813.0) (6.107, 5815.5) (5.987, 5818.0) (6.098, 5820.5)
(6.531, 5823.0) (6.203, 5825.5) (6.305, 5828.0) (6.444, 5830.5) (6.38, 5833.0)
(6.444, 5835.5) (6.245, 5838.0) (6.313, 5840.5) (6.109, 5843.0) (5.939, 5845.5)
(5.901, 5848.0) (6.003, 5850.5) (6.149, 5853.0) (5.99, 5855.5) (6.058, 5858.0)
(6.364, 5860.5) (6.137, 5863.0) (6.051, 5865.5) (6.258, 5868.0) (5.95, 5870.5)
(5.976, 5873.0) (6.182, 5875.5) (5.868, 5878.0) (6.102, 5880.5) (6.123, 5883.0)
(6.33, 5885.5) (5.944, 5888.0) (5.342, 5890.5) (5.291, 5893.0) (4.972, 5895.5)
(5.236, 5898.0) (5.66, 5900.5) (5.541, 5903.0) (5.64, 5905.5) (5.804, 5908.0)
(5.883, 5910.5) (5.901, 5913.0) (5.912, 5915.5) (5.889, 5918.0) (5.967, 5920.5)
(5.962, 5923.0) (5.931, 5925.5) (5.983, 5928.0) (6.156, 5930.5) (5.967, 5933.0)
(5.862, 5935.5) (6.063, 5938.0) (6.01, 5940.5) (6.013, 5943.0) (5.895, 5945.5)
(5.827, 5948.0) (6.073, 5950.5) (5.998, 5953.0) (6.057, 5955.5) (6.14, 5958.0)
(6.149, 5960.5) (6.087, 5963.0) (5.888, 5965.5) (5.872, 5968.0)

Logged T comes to 1.8 Ang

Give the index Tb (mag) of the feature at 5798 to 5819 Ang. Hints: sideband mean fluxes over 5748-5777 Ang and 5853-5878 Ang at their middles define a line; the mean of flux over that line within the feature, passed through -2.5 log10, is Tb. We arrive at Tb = 0.014 mag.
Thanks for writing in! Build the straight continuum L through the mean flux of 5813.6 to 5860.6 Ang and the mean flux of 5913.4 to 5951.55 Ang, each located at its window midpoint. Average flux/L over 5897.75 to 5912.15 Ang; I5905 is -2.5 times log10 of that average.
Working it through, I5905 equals 0.07 mag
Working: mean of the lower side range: 6.19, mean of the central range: 5.66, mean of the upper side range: 5.97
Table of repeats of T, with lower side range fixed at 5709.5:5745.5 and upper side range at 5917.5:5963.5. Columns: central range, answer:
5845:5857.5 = 0.16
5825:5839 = -0.57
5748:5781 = -0.63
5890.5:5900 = 1.28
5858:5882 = -0.13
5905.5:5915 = 0.30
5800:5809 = 0.18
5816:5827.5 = -0.18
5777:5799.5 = -0.18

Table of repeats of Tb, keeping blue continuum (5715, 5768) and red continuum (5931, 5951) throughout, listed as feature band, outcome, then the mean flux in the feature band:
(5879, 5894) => 0.03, 5.86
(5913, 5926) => 0.01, 5.93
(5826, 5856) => -0.01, 6.19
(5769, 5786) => 0.00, 6.22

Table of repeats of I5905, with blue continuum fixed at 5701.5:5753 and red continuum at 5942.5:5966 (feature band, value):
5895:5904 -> 0.13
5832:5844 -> -0.03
